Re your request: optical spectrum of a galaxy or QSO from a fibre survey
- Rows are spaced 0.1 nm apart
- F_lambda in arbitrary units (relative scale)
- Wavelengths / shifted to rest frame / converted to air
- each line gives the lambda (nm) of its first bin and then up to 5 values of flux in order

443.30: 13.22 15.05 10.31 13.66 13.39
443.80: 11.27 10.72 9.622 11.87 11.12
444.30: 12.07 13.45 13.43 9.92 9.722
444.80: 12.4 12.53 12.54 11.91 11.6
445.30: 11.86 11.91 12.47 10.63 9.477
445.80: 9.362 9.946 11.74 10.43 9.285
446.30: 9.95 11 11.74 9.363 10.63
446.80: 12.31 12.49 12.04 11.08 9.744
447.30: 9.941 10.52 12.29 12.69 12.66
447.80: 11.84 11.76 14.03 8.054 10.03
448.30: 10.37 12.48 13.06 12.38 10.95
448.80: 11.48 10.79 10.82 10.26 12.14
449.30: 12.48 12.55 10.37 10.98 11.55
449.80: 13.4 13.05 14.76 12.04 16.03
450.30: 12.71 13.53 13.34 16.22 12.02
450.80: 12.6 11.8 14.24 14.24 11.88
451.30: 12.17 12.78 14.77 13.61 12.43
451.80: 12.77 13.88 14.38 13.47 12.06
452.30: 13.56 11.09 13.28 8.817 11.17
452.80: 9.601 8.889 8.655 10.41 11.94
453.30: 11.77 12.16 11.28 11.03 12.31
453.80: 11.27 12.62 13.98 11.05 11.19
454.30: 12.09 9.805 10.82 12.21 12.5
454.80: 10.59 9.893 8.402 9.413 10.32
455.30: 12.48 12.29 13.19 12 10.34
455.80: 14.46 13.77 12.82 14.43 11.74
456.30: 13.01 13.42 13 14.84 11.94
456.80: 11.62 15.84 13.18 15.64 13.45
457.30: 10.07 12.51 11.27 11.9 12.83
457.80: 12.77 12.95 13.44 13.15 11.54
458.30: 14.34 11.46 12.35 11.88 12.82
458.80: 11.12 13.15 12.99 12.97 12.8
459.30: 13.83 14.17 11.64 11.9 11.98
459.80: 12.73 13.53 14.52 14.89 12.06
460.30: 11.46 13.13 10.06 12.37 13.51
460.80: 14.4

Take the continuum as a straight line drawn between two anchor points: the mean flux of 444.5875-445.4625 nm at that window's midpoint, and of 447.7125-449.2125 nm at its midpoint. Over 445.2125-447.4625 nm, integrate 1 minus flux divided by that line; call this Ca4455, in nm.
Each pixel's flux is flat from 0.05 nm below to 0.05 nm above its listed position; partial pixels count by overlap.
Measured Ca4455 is 0.14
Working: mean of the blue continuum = 11.7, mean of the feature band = 10.8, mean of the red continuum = 11.4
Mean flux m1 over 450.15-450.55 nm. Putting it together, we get 13.9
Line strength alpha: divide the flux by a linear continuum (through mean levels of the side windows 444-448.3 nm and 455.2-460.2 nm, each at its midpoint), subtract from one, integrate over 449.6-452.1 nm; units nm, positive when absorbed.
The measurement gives -0.29 nm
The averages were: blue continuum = 11.3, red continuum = 12.8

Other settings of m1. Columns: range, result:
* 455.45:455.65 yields 12.6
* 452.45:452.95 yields 10.4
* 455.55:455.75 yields 11.2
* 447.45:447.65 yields 12.5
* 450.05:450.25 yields 14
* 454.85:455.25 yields 9.51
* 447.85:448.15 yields 11.3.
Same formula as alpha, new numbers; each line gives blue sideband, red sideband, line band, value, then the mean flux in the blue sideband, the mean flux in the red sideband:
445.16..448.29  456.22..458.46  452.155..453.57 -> 0.13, 11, 12.9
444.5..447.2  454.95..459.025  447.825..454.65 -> -0.17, 11.1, 12.5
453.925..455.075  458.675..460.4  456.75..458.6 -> -0.08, 11.1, 12.9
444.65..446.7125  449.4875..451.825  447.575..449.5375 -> 0.10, 11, 13.1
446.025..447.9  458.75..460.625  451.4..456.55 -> 0.04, 11.1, 12.7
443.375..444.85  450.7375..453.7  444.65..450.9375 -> 0.14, 11.8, 12.1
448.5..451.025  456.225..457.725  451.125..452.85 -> 0.02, 12.5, 12.9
